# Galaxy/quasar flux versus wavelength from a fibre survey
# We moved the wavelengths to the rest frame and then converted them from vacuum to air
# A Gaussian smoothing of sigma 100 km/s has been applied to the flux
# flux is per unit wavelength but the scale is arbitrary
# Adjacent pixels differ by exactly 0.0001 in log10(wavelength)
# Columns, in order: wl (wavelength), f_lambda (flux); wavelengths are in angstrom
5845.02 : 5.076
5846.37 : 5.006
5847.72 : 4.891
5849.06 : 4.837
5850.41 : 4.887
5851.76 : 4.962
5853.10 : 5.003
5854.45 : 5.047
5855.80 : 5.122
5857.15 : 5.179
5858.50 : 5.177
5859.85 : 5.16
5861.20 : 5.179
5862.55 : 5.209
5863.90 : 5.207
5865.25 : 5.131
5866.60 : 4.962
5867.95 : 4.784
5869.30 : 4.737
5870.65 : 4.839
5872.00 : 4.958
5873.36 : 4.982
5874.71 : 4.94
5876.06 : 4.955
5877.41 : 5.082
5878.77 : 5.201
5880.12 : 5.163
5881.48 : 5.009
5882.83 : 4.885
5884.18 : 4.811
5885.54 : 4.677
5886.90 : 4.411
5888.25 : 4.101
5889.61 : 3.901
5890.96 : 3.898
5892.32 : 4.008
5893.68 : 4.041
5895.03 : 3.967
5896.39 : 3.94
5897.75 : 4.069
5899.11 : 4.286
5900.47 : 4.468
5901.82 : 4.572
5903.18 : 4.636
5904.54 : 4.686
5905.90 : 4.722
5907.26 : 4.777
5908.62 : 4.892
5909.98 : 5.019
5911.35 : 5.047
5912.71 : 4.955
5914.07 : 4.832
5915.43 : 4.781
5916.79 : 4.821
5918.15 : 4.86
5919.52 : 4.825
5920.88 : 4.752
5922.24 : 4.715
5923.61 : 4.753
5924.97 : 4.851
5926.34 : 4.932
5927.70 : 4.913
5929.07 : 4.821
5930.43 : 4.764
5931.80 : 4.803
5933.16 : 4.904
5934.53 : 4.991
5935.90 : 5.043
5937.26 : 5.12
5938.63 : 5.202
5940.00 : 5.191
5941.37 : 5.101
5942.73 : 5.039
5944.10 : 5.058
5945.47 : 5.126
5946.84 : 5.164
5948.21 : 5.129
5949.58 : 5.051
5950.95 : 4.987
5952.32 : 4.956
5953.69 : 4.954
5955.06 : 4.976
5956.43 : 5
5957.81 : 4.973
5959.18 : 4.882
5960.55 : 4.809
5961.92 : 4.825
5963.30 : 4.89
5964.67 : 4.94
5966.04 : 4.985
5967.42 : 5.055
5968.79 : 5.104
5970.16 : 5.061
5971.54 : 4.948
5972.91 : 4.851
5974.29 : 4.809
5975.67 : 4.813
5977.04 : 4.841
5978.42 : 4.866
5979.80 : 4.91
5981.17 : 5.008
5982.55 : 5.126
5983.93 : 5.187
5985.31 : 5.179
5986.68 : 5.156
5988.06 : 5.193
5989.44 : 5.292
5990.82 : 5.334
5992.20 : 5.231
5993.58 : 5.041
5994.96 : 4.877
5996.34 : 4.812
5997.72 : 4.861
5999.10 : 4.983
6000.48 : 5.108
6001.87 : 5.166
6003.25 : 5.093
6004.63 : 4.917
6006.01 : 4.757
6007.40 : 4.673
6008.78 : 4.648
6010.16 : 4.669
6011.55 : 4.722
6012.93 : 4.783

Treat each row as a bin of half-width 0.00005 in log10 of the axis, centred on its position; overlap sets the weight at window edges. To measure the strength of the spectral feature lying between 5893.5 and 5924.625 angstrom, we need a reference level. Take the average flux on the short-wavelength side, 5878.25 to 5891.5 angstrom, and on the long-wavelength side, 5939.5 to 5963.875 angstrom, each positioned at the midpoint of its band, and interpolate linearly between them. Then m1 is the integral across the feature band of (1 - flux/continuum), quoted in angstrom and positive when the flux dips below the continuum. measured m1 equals 0.75 angstrom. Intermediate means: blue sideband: 4.61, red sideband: 5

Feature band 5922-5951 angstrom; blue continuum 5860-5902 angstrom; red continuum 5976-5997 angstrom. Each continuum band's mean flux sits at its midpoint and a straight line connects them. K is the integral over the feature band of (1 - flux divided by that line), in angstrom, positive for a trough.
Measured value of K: -0.7 angstrom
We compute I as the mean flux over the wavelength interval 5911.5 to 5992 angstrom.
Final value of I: 4.98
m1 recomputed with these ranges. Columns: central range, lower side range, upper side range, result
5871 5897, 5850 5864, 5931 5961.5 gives 2.5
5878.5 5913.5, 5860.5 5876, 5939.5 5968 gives 3.2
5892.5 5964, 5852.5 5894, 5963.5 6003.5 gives 1.6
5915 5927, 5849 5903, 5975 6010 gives 0.1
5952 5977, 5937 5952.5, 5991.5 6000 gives 0.6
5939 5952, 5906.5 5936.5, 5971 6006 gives -0.5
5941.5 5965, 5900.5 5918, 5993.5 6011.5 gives -0.7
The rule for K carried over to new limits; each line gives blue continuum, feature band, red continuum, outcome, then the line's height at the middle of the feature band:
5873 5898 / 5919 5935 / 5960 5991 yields -0.28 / 4.75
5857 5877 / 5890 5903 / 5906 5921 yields 2.04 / 4.92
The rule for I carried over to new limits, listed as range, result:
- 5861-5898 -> 4.68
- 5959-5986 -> 4.96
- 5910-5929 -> 4.85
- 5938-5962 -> 5.03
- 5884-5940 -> 4.65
